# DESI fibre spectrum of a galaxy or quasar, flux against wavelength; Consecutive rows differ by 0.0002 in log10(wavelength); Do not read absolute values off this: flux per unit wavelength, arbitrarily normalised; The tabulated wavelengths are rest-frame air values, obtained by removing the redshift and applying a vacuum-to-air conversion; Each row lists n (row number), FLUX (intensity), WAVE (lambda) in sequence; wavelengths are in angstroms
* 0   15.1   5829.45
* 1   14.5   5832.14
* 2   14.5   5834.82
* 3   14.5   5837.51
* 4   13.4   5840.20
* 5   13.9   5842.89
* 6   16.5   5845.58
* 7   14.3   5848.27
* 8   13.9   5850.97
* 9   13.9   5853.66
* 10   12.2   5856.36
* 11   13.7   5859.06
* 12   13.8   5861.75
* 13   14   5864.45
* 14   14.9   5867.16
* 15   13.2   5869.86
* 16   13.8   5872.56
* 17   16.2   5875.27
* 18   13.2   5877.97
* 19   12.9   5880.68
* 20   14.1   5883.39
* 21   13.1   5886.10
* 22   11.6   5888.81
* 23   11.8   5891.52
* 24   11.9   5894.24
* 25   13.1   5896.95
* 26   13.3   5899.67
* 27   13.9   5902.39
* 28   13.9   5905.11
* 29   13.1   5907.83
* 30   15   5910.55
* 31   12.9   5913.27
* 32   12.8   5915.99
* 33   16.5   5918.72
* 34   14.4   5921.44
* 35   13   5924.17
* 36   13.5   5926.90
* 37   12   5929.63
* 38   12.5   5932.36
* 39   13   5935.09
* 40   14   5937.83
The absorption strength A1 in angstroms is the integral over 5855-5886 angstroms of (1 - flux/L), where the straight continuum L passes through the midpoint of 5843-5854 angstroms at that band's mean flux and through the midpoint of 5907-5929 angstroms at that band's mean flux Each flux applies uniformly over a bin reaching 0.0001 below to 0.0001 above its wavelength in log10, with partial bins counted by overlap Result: 1.3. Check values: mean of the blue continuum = 14.6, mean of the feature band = 13.8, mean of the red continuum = 13.9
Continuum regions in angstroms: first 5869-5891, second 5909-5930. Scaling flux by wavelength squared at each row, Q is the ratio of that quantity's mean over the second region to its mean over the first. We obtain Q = 1.04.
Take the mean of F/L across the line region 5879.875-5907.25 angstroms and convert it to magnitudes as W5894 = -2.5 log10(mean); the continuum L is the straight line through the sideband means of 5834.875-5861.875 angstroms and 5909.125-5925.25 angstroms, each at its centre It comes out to 0.09 mag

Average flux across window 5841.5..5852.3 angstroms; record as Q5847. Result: 14.6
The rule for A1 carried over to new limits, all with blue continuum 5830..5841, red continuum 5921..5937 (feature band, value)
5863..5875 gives -0.3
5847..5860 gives 0.4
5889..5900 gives 0.9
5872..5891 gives 0.3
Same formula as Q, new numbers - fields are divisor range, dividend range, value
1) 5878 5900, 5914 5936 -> 1.07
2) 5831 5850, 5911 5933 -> 0.96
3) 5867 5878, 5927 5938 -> 0.91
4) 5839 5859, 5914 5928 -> 1.03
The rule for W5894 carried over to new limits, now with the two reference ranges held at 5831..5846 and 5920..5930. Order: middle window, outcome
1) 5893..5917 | 0.023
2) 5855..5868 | 0.038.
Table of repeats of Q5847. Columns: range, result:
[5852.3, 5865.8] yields 13.5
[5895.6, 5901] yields 13.2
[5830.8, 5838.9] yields 14.5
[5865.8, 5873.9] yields 14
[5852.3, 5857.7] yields 13.1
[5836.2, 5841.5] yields 13.9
